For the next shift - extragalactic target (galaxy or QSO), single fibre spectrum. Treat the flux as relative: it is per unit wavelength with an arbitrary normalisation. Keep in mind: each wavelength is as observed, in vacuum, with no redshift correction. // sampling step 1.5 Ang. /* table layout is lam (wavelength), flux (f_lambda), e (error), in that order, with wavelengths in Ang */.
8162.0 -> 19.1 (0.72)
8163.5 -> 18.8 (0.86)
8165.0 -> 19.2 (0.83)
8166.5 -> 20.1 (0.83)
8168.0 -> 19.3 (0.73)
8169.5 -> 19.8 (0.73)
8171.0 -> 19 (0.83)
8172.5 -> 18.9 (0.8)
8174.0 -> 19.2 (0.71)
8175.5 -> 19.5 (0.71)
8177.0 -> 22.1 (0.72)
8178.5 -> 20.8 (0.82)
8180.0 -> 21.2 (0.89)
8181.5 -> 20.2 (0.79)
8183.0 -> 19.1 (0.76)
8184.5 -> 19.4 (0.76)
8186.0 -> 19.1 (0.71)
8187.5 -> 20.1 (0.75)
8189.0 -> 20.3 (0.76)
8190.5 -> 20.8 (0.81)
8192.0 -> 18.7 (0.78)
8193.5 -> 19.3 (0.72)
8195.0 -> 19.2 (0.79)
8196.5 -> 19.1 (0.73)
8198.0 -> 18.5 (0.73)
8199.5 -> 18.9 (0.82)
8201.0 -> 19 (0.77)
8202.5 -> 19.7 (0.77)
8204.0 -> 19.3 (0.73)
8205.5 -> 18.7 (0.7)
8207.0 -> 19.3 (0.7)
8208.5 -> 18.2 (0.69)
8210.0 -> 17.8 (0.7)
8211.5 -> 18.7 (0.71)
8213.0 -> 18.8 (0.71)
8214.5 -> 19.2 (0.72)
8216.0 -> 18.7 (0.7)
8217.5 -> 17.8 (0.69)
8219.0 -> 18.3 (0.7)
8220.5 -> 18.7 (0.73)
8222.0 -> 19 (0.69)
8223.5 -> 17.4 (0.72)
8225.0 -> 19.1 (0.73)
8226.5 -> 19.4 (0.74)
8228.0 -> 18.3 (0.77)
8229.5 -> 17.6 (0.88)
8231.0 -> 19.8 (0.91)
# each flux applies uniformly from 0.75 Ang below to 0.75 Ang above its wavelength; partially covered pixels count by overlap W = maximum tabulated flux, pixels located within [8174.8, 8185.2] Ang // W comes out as 22.1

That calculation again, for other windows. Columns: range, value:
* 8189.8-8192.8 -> 20.8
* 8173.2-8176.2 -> 19.5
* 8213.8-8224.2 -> 19.2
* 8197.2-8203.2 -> 19.7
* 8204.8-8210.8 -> 19.3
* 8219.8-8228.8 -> 19.4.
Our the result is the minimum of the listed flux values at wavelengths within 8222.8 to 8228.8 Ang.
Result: 17.4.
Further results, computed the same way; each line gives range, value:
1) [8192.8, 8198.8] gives 18.5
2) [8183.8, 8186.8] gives 19.1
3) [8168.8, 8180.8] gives 18.9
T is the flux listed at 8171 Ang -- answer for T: 19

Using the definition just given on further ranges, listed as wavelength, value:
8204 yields 19.3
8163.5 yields 18.8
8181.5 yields 20.2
